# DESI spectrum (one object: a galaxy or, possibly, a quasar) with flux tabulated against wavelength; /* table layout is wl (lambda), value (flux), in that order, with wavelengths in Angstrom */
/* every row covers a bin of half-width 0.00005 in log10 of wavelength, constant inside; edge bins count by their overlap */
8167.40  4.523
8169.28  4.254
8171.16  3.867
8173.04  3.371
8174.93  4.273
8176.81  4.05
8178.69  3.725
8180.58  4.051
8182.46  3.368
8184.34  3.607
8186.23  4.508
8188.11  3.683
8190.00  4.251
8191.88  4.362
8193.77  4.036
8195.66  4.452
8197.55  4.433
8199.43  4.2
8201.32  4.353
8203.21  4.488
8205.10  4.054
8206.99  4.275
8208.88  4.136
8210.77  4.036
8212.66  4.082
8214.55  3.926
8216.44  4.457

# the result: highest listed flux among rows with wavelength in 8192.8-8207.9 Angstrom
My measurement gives 4.488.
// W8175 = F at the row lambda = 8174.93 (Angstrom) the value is 4.273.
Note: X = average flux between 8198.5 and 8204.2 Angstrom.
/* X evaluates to 4.34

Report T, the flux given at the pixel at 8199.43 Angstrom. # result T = 4.2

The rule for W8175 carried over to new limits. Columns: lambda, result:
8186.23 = 4.508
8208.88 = 4.136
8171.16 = 3.867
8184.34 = 3.607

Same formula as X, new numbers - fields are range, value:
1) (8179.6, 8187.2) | 3.88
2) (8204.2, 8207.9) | 4.16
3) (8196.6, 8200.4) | 4.32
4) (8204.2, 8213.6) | 4.12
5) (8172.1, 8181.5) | 3.89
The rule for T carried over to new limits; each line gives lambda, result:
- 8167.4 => 4.523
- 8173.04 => 3.371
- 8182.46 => 3.368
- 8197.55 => 4.433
